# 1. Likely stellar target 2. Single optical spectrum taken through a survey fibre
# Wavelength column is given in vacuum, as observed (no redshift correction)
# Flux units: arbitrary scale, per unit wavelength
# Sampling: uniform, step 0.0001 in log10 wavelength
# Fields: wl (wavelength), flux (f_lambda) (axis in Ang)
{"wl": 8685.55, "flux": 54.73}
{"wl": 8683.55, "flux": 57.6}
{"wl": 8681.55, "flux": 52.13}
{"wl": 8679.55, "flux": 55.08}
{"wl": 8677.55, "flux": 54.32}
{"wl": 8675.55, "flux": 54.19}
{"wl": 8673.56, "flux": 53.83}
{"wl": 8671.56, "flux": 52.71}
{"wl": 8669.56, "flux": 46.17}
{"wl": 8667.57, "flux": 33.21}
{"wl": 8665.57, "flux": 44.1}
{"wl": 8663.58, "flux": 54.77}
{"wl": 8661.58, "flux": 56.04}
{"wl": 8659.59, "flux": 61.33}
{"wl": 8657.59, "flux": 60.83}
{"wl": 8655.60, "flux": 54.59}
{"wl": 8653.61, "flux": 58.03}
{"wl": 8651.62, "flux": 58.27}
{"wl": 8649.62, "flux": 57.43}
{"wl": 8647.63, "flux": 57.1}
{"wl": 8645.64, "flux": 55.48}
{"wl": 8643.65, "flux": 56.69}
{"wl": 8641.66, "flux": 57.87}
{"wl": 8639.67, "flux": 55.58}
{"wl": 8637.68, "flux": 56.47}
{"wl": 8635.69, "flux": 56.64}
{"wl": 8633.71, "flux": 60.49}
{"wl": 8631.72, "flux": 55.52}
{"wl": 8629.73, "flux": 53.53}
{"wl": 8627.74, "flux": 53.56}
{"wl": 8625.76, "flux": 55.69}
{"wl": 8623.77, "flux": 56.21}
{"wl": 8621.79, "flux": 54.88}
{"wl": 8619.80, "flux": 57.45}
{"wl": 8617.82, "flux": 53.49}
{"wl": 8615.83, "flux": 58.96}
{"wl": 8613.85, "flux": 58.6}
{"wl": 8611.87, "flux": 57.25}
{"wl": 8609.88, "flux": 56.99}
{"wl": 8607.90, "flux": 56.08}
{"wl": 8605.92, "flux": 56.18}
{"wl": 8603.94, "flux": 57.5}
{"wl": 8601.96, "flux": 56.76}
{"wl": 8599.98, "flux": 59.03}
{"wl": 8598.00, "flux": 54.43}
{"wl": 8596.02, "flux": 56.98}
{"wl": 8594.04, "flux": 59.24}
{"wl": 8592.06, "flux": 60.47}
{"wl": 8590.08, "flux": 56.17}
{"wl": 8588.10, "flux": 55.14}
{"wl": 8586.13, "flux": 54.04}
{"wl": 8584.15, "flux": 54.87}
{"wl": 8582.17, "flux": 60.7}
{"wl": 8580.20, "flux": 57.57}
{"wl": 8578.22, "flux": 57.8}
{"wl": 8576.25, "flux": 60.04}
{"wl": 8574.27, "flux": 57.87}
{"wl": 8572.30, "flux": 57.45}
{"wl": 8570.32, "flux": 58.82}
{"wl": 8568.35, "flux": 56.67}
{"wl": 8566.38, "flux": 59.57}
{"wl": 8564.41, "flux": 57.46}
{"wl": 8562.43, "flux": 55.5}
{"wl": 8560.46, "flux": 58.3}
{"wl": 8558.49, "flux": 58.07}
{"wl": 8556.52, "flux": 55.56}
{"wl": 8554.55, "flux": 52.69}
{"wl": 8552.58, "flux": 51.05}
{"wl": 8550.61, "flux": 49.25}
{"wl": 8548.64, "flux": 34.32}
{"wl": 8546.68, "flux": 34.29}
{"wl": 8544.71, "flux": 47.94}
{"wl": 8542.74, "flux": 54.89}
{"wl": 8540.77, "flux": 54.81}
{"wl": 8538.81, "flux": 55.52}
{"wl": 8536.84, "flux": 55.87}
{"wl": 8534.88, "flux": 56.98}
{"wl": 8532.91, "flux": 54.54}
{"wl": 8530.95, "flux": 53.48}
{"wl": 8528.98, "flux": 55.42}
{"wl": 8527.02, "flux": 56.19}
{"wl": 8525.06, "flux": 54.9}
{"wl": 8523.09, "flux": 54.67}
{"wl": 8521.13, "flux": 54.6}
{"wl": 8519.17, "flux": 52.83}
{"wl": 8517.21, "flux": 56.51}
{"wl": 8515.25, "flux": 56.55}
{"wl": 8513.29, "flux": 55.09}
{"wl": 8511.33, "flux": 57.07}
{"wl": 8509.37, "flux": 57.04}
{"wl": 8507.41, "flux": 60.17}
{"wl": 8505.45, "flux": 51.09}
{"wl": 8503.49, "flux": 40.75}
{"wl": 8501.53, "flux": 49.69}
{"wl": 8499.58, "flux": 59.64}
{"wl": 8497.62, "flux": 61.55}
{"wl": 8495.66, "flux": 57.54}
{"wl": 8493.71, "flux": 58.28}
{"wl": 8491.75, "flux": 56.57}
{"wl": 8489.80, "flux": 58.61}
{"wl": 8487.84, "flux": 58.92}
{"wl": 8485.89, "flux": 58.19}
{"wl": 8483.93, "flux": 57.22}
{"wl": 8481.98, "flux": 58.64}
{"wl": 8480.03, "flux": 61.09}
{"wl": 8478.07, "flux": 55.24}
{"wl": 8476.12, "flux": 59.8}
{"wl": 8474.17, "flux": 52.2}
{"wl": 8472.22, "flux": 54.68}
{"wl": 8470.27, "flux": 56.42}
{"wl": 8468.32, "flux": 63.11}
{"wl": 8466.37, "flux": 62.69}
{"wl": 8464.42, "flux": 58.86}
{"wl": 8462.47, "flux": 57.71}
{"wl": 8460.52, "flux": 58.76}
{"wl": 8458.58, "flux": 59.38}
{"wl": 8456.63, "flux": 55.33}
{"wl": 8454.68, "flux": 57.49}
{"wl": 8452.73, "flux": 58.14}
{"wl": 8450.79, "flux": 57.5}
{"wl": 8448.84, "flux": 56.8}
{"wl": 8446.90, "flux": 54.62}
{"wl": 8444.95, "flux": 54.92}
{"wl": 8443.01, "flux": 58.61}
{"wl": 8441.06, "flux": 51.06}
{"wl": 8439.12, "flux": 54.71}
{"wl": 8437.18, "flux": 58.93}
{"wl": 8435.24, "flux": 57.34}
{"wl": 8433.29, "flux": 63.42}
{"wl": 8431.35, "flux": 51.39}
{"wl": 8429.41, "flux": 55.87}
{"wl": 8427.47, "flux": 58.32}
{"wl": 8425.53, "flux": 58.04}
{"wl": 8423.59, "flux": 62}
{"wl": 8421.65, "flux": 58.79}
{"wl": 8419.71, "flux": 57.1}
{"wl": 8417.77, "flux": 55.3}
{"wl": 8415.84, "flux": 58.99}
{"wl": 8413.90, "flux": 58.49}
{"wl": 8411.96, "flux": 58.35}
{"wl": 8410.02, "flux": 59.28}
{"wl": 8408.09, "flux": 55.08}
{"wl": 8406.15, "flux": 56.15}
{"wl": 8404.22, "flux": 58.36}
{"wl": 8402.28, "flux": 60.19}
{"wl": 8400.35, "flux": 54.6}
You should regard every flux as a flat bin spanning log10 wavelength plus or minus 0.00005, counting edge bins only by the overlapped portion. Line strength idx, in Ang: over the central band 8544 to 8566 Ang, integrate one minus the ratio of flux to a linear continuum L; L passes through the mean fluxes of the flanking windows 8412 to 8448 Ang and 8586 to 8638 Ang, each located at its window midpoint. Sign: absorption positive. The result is 2.36 Ang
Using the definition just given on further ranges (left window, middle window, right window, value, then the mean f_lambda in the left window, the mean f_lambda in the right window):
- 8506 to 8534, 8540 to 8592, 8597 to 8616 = 1.9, 55.6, 57.1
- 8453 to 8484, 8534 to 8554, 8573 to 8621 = 2.8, 58.1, 57.2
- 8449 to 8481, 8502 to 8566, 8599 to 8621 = 4.8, 58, 57.1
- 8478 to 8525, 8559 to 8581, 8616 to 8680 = -1.0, 56.1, 54.8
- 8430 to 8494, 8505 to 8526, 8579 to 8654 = 0.6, 57.5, 56.8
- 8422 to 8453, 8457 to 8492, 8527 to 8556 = -2.1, 57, 51.1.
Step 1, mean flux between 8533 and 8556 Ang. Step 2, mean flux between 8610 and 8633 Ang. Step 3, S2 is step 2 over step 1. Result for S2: 1.1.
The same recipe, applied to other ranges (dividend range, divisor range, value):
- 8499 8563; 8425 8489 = 0.93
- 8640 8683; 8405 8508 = 0.95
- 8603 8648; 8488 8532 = 1.02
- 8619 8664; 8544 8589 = 1.05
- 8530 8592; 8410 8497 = 0.95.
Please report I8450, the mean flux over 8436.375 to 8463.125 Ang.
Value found 56.7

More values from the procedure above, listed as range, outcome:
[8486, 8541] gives 55.6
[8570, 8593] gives 57.5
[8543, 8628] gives 55.4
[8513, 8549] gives 52.9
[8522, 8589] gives 54.5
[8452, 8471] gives 58.8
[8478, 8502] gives 58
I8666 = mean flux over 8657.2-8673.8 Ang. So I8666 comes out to 51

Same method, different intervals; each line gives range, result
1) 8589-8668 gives 56.2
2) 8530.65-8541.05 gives 55.4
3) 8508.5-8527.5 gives 55.5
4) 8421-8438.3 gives 58.2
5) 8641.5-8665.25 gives 57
